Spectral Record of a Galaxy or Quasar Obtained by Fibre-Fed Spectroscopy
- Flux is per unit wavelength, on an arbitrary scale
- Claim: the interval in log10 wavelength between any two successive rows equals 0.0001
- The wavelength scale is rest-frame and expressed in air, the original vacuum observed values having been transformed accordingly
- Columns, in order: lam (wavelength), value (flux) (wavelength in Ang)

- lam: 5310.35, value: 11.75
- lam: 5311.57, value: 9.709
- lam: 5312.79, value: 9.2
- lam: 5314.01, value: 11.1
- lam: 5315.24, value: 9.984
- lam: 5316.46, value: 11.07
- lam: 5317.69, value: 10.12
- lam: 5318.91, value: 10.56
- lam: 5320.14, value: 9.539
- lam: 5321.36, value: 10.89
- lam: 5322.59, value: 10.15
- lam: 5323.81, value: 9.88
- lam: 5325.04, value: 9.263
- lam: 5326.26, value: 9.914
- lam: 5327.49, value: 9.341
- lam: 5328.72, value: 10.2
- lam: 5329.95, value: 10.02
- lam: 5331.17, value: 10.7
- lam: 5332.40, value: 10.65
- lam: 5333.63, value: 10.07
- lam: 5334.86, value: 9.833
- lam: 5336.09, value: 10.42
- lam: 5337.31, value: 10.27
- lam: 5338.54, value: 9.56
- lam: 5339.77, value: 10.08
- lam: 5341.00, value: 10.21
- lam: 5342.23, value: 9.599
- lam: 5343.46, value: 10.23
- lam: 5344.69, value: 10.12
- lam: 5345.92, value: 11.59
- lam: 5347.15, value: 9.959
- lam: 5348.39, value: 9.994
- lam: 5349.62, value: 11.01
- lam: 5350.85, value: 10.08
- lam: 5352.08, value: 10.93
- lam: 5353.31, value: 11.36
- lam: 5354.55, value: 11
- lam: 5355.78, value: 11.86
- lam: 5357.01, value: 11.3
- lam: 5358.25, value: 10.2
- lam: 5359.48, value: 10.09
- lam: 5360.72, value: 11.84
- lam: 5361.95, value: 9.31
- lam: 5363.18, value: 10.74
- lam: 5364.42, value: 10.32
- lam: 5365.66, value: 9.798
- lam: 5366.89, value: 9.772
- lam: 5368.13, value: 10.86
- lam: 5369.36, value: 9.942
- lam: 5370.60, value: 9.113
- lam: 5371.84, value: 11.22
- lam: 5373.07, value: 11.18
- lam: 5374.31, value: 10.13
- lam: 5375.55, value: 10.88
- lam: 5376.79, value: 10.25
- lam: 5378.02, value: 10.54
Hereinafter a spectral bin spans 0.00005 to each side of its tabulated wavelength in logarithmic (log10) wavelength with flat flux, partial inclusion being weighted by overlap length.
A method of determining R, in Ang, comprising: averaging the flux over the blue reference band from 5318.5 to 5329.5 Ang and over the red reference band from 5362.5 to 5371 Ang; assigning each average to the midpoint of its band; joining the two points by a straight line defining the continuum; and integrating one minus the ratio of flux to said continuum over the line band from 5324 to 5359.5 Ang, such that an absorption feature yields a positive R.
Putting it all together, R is -1.15 Ang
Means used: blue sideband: 9.96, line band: 10.3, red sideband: 10.1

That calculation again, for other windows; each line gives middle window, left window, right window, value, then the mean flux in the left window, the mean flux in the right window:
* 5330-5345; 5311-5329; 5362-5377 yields 0.01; 10.1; 10.3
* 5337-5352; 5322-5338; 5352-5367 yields 0.16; 10.1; 10.7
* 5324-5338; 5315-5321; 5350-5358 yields 0.69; 10.3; 11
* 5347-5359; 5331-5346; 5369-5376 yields -0.59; 10.2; 10.4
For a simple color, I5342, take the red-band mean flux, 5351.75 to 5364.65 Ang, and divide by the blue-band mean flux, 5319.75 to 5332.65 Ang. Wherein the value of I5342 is 1.1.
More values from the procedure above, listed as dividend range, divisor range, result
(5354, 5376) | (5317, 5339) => 1.04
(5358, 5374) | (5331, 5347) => 1.01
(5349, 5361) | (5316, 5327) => 1.08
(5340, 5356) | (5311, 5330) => 1.05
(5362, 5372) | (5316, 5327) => 1.00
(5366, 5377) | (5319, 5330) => 1.04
